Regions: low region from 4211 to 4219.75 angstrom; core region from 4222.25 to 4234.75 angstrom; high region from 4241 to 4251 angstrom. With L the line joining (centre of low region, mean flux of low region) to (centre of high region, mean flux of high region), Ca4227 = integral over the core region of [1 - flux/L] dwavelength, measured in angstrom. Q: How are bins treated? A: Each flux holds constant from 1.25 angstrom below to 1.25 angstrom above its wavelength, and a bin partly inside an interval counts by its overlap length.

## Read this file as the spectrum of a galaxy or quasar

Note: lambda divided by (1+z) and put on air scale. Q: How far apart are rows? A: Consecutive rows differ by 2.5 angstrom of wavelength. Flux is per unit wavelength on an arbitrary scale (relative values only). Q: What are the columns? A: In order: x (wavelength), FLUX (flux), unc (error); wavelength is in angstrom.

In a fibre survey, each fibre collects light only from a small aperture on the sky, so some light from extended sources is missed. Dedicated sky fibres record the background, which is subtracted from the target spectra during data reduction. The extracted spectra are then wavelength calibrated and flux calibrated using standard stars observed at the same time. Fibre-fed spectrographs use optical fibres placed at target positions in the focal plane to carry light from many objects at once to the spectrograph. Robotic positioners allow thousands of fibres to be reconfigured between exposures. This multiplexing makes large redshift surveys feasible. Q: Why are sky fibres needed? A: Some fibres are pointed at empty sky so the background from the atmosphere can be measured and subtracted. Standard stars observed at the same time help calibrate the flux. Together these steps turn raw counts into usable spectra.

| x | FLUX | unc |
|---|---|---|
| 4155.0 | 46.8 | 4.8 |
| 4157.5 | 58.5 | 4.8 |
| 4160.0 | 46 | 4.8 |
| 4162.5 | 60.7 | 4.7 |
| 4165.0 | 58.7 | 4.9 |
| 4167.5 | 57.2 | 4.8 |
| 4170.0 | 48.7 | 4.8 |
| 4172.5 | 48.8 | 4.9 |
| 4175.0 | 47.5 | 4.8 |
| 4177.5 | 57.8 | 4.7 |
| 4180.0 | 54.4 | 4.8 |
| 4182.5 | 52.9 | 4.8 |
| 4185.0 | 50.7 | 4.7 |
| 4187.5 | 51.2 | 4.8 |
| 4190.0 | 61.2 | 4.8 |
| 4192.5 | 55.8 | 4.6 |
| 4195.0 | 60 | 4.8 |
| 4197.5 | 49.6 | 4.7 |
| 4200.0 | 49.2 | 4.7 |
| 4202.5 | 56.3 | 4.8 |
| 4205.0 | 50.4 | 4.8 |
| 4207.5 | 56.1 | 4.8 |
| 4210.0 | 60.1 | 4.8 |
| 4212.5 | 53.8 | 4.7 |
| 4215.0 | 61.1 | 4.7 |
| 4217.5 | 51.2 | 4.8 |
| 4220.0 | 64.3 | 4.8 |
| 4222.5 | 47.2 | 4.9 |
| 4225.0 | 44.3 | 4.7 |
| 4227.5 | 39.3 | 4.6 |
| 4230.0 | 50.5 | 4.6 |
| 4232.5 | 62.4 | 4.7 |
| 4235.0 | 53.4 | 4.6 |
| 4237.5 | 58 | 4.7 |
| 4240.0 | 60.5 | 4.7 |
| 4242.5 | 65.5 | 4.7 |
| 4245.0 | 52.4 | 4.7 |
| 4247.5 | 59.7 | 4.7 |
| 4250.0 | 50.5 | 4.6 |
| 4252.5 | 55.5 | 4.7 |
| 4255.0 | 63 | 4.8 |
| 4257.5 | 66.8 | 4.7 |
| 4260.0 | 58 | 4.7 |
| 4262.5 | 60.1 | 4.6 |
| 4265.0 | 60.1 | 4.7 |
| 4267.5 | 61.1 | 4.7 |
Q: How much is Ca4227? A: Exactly 1.68 angstrom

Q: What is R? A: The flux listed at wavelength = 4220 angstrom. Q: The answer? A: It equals 64.3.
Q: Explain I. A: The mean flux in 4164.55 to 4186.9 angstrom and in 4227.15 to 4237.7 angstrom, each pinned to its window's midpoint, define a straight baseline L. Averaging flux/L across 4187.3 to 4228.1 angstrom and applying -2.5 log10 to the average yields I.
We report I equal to -0.02 mag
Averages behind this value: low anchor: 52.7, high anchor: 53.3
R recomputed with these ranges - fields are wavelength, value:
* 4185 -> 50.7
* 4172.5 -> 48.8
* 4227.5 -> 39.3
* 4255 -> 63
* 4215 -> 61.1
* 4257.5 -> 66.8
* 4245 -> 52.4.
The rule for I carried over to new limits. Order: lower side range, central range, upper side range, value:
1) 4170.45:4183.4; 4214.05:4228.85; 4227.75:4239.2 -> 0.06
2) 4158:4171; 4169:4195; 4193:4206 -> 0.01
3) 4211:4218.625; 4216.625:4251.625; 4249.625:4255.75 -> 0.04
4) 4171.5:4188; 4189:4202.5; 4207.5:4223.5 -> -0.02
